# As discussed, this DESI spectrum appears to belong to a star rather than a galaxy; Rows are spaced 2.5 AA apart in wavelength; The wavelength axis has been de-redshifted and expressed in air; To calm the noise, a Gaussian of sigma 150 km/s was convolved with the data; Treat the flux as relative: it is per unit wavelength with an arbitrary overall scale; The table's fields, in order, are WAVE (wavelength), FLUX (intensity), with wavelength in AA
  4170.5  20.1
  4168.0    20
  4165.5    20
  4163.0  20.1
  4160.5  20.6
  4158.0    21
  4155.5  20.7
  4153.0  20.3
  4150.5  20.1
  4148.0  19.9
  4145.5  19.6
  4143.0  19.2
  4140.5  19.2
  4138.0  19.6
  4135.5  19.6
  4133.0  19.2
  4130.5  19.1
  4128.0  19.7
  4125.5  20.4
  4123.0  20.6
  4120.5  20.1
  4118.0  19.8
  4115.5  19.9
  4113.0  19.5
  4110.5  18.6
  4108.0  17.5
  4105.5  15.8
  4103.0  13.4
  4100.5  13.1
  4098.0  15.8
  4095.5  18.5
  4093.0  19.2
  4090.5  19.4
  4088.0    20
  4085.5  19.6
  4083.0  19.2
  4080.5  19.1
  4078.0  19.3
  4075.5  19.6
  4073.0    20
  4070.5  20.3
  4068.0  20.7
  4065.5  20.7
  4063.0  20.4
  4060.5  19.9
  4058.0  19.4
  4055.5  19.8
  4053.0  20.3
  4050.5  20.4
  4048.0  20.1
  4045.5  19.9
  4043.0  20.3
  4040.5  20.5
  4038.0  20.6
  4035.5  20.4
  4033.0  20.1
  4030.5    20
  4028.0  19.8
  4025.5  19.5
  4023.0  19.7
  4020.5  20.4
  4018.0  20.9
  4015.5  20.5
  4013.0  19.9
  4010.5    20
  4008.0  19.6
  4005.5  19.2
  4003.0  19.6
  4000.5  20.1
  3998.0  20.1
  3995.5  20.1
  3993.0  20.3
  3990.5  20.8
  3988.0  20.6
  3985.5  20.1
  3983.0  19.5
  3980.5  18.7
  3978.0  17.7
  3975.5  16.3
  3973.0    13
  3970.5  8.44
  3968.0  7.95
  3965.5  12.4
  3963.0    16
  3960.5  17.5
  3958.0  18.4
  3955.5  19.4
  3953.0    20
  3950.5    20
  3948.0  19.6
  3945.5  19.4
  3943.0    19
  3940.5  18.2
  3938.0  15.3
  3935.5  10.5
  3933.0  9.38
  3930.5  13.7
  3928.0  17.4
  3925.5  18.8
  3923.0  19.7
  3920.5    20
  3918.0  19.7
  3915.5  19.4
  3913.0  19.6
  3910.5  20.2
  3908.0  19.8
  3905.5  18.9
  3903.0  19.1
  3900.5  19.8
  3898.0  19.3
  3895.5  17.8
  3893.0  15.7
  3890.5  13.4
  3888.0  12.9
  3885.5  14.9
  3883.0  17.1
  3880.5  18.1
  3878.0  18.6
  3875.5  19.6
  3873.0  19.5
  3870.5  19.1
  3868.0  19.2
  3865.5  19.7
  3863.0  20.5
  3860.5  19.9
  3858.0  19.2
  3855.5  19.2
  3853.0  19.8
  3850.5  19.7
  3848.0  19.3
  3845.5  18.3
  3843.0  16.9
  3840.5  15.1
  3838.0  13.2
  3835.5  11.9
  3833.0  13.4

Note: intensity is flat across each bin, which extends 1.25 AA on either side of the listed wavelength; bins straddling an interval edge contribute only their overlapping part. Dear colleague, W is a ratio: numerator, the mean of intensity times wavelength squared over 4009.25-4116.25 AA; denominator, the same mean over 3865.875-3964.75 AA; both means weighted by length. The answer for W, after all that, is 1.17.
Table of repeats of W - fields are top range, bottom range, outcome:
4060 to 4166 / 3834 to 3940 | 1.23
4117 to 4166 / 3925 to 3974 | 1.40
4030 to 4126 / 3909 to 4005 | 1.16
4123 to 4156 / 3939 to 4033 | 1.15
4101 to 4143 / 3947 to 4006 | 1.14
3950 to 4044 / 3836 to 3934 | 1.10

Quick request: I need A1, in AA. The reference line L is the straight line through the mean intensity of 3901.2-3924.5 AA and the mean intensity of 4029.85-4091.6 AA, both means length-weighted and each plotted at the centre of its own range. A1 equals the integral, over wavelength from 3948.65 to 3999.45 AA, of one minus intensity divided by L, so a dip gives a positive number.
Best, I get 6.1 AA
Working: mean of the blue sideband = 19.6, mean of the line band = 17.4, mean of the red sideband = 20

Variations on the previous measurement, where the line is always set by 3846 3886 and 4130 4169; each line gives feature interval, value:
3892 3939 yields 3.8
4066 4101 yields 1.2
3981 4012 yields -0.9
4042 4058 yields -0.4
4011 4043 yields -1.1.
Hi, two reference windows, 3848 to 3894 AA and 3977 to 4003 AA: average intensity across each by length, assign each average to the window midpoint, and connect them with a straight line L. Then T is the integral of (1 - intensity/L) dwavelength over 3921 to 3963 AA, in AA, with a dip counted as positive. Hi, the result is 4.1 AA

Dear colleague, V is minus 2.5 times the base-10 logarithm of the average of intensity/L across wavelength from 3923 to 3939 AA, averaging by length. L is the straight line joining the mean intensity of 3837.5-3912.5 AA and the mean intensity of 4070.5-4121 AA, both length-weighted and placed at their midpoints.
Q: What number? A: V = 0.242 mag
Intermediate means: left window 18.2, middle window 14.6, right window 18.4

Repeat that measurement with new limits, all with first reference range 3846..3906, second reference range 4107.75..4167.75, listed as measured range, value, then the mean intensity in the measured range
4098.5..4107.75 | 0.32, 14.6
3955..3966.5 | 0.13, 16.7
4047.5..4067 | -0.04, 20.1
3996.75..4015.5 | -0.04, 19.8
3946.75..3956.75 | -0.06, 19.8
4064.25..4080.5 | -0.03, 20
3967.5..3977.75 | 0.47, 12.3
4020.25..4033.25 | -0.04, 19.9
